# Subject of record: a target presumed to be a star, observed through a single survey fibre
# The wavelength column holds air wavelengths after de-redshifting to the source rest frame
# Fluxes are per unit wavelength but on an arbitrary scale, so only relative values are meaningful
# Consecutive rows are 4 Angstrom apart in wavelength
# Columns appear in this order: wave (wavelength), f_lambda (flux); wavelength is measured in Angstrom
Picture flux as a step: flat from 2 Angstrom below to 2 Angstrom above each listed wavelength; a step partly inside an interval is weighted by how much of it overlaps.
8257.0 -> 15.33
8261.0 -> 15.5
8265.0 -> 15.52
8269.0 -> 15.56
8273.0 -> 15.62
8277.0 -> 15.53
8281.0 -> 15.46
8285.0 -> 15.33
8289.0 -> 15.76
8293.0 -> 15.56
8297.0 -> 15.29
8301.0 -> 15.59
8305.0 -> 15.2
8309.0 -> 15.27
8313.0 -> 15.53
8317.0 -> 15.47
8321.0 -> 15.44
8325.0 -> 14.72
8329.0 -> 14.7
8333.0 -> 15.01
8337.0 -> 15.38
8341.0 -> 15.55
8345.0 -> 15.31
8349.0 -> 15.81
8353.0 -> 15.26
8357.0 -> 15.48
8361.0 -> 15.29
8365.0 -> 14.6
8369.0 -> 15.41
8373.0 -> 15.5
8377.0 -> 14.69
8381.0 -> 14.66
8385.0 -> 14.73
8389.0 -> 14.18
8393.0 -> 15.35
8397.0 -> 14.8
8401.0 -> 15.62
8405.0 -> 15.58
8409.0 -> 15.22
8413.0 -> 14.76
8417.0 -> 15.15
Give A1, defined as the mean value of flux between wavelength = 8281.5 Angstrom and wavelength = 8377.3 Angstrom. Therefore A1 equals 15.3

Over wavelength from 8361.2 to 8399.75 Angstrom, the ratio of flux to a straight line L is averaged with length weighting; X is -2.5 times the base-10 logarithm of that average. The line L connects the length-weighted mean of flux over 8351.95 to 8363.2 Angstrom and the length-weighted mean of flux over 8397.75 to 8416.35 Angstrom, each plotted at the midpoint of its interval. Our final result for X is 0.03 mag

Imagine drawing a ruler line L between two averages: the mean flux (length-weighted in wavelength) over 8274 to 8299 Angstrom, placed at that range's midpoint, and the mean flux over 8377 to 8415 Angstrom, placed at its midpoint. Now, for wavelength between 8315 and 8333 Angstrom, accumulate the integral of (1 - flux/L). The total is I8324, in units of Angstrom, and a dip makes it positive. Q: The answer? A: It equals 0.3 Angstrom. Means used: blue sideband 15.5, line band 15.1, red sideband 15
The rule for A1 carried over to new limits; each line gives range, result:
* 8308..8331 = 15.2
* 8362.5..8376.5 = 15.1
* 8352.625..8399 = 15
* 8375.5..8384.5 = 14.7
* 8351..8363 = 15.3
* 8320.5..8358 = 15.3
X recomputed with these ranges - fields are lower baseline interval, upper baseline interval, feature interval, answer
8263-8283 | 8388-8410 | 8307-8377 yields 0.01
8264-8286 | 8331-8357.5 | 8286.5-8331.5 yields 0.01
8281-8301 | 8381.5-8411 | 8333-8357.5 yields -0.01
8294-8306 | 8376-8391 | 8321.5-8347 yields -0.01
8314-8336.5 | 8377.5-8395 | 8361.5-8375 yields -0.02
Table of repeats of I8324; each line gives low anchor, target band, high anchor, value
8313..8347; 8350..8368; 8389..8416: -0.02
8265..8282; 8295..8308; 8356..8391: 0.02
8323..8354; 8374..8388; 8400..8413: 0.54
